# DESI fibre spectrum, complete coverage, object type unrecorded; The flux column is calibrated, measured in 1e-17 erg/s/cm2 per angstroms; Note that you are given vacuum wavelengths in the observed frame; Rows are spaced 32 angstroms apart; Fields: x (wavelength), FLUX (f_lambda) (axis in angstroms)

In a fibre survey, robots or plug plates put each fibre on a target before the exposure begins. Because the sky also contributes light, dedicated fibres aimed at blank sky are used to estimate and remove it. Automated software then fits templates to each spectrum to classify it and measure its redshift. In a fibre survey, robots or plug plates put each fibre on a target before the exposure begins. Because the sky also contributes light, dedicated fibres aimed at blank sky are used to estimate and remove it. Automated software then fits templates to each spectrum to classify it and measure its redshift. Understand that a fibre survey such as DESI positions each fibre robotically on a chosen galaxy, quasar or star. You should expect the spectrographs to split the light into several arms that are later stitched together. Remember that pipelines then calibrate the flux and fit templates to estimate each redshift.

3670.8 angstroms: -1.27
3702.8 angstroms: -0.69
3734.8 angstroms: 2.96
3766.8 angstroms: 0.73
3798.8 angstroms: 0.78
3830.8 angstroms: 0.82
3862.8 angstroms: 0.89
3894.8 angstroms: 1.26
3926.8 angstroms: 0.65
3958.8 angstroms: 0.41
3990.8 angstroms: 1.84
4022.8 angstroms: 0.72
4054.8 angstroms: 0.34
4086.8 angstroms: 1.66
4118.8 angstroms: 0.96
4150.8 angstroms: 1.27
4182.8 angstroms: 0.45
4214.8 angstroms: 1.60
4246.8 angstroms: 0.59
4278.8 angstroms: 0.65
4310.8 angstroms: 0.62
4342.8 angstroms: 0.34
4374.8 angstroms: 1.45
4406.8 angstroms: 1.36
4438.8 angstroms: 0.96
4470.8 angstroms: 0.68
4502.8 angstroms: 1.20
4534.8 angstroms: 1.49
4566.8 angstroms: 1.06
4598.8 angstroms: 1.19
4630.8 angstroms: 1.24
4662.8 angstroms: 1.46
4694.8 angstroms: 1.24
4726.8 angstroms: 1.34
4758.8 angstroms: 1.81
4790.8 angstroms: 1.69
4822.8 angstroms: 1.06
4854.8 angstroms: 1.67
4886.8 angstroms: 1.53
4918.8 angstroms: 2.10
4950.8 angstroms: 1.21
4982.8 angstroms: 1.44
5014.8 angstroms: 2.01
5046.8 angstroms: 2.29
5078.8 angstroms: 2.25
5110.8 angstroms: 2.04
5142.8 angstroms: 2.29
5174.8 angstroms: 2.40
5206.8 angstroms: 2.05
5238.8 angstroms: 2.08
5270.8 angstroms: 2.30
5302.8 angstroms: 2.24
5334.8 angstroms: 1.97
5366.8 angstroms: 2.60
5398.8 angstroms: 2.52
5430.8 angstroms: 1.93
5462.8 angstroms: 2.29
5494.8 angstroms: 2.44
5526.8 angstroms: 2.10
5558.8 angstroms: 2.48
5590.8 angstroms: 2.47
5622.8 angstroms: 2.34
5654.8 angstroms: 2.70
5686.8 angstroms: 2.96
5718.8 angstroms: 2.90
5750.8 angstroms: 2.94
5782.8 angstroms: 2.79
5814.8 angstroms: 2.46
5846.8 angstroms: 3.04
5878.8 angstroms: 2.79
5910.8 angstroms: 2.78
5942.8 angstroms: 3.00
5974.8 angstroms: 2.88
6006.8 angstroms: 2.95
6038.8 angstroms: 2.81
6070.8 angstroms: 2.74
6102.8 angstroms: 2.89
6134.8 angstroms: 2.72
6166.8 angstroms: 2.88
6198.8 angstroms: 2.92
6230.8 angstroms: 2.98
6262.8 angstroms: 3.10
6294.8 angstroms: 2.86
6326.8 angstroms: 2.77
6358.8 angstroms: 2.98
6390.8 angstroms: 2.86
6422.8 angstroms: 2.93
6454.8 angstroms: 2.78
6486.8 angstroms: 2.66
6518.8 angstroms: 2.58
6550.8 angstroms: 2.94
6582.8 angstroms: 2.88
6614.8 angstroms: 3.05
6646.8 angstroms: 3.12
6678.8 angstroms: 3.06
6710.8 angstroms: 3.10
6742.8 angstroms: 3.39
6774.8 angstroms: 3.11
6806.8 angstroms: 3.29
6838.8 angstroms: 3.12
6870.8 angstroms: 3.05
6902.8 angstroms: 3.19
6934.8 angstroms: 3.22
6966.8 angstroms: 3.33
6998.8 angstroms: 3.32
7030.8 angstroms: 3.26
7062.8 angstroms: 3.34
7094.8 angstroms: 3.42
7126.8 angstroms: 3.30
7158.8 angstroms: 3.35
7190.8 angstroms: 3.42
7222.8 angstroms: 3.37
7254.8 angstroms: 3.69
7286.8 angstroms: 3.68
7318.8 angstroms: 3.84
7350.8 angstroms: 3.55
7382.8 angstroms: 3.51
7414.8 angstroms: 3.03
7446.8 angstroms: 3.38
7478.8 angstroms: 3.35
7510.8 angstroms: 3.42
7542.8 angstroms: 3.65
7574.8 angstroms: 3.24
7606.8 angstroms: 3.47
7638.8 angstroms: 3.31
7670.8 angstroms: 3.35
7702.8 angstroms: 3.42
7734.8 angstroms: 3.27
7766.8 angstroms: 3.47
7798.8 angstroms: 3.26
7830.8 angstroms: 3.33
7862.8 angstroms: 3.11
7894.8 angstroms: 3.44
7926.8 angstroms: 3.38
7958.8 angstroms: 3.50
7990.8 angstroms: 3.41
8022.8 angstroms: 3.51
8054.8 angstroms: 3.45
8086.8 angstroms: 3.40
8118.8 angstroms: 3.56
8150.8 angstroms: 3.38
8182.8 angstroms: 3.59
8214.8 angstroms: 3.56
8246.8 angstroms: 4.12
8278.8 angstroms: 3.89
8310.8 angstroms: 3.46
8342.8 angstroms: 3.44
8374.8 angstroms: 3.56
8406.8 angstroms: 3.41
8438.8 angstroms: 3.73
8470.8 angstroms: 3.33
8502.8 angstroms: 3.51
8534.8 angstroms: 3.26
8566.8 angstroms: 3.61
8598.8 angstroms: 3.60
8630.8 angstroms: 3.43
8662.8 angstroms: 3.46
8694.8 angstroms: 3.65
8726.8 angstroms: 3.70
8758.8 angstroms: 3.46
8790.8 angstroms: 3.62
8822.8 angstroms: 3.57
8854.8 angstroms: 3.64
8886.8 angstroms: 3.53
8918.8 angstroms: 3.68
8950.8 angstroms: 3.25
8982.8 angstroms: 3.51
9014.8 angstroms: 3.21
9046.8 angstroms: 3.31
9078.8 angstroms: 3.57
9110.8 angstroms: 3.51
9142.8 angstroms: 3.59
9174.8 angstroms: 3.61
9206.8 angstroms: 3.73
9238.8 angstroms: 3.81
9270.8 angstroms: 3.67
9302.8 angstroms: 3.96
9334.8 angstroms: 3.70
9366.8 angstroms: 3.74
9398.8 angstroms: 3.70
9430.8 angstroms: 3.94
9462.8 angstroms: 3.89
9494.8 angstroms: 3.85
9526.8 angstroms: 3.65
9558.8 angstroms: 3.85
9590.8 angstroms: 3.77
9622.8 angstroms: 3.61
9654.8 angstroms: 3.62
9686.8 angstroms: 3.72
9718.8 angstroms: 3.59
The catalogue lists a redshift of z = 0.26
